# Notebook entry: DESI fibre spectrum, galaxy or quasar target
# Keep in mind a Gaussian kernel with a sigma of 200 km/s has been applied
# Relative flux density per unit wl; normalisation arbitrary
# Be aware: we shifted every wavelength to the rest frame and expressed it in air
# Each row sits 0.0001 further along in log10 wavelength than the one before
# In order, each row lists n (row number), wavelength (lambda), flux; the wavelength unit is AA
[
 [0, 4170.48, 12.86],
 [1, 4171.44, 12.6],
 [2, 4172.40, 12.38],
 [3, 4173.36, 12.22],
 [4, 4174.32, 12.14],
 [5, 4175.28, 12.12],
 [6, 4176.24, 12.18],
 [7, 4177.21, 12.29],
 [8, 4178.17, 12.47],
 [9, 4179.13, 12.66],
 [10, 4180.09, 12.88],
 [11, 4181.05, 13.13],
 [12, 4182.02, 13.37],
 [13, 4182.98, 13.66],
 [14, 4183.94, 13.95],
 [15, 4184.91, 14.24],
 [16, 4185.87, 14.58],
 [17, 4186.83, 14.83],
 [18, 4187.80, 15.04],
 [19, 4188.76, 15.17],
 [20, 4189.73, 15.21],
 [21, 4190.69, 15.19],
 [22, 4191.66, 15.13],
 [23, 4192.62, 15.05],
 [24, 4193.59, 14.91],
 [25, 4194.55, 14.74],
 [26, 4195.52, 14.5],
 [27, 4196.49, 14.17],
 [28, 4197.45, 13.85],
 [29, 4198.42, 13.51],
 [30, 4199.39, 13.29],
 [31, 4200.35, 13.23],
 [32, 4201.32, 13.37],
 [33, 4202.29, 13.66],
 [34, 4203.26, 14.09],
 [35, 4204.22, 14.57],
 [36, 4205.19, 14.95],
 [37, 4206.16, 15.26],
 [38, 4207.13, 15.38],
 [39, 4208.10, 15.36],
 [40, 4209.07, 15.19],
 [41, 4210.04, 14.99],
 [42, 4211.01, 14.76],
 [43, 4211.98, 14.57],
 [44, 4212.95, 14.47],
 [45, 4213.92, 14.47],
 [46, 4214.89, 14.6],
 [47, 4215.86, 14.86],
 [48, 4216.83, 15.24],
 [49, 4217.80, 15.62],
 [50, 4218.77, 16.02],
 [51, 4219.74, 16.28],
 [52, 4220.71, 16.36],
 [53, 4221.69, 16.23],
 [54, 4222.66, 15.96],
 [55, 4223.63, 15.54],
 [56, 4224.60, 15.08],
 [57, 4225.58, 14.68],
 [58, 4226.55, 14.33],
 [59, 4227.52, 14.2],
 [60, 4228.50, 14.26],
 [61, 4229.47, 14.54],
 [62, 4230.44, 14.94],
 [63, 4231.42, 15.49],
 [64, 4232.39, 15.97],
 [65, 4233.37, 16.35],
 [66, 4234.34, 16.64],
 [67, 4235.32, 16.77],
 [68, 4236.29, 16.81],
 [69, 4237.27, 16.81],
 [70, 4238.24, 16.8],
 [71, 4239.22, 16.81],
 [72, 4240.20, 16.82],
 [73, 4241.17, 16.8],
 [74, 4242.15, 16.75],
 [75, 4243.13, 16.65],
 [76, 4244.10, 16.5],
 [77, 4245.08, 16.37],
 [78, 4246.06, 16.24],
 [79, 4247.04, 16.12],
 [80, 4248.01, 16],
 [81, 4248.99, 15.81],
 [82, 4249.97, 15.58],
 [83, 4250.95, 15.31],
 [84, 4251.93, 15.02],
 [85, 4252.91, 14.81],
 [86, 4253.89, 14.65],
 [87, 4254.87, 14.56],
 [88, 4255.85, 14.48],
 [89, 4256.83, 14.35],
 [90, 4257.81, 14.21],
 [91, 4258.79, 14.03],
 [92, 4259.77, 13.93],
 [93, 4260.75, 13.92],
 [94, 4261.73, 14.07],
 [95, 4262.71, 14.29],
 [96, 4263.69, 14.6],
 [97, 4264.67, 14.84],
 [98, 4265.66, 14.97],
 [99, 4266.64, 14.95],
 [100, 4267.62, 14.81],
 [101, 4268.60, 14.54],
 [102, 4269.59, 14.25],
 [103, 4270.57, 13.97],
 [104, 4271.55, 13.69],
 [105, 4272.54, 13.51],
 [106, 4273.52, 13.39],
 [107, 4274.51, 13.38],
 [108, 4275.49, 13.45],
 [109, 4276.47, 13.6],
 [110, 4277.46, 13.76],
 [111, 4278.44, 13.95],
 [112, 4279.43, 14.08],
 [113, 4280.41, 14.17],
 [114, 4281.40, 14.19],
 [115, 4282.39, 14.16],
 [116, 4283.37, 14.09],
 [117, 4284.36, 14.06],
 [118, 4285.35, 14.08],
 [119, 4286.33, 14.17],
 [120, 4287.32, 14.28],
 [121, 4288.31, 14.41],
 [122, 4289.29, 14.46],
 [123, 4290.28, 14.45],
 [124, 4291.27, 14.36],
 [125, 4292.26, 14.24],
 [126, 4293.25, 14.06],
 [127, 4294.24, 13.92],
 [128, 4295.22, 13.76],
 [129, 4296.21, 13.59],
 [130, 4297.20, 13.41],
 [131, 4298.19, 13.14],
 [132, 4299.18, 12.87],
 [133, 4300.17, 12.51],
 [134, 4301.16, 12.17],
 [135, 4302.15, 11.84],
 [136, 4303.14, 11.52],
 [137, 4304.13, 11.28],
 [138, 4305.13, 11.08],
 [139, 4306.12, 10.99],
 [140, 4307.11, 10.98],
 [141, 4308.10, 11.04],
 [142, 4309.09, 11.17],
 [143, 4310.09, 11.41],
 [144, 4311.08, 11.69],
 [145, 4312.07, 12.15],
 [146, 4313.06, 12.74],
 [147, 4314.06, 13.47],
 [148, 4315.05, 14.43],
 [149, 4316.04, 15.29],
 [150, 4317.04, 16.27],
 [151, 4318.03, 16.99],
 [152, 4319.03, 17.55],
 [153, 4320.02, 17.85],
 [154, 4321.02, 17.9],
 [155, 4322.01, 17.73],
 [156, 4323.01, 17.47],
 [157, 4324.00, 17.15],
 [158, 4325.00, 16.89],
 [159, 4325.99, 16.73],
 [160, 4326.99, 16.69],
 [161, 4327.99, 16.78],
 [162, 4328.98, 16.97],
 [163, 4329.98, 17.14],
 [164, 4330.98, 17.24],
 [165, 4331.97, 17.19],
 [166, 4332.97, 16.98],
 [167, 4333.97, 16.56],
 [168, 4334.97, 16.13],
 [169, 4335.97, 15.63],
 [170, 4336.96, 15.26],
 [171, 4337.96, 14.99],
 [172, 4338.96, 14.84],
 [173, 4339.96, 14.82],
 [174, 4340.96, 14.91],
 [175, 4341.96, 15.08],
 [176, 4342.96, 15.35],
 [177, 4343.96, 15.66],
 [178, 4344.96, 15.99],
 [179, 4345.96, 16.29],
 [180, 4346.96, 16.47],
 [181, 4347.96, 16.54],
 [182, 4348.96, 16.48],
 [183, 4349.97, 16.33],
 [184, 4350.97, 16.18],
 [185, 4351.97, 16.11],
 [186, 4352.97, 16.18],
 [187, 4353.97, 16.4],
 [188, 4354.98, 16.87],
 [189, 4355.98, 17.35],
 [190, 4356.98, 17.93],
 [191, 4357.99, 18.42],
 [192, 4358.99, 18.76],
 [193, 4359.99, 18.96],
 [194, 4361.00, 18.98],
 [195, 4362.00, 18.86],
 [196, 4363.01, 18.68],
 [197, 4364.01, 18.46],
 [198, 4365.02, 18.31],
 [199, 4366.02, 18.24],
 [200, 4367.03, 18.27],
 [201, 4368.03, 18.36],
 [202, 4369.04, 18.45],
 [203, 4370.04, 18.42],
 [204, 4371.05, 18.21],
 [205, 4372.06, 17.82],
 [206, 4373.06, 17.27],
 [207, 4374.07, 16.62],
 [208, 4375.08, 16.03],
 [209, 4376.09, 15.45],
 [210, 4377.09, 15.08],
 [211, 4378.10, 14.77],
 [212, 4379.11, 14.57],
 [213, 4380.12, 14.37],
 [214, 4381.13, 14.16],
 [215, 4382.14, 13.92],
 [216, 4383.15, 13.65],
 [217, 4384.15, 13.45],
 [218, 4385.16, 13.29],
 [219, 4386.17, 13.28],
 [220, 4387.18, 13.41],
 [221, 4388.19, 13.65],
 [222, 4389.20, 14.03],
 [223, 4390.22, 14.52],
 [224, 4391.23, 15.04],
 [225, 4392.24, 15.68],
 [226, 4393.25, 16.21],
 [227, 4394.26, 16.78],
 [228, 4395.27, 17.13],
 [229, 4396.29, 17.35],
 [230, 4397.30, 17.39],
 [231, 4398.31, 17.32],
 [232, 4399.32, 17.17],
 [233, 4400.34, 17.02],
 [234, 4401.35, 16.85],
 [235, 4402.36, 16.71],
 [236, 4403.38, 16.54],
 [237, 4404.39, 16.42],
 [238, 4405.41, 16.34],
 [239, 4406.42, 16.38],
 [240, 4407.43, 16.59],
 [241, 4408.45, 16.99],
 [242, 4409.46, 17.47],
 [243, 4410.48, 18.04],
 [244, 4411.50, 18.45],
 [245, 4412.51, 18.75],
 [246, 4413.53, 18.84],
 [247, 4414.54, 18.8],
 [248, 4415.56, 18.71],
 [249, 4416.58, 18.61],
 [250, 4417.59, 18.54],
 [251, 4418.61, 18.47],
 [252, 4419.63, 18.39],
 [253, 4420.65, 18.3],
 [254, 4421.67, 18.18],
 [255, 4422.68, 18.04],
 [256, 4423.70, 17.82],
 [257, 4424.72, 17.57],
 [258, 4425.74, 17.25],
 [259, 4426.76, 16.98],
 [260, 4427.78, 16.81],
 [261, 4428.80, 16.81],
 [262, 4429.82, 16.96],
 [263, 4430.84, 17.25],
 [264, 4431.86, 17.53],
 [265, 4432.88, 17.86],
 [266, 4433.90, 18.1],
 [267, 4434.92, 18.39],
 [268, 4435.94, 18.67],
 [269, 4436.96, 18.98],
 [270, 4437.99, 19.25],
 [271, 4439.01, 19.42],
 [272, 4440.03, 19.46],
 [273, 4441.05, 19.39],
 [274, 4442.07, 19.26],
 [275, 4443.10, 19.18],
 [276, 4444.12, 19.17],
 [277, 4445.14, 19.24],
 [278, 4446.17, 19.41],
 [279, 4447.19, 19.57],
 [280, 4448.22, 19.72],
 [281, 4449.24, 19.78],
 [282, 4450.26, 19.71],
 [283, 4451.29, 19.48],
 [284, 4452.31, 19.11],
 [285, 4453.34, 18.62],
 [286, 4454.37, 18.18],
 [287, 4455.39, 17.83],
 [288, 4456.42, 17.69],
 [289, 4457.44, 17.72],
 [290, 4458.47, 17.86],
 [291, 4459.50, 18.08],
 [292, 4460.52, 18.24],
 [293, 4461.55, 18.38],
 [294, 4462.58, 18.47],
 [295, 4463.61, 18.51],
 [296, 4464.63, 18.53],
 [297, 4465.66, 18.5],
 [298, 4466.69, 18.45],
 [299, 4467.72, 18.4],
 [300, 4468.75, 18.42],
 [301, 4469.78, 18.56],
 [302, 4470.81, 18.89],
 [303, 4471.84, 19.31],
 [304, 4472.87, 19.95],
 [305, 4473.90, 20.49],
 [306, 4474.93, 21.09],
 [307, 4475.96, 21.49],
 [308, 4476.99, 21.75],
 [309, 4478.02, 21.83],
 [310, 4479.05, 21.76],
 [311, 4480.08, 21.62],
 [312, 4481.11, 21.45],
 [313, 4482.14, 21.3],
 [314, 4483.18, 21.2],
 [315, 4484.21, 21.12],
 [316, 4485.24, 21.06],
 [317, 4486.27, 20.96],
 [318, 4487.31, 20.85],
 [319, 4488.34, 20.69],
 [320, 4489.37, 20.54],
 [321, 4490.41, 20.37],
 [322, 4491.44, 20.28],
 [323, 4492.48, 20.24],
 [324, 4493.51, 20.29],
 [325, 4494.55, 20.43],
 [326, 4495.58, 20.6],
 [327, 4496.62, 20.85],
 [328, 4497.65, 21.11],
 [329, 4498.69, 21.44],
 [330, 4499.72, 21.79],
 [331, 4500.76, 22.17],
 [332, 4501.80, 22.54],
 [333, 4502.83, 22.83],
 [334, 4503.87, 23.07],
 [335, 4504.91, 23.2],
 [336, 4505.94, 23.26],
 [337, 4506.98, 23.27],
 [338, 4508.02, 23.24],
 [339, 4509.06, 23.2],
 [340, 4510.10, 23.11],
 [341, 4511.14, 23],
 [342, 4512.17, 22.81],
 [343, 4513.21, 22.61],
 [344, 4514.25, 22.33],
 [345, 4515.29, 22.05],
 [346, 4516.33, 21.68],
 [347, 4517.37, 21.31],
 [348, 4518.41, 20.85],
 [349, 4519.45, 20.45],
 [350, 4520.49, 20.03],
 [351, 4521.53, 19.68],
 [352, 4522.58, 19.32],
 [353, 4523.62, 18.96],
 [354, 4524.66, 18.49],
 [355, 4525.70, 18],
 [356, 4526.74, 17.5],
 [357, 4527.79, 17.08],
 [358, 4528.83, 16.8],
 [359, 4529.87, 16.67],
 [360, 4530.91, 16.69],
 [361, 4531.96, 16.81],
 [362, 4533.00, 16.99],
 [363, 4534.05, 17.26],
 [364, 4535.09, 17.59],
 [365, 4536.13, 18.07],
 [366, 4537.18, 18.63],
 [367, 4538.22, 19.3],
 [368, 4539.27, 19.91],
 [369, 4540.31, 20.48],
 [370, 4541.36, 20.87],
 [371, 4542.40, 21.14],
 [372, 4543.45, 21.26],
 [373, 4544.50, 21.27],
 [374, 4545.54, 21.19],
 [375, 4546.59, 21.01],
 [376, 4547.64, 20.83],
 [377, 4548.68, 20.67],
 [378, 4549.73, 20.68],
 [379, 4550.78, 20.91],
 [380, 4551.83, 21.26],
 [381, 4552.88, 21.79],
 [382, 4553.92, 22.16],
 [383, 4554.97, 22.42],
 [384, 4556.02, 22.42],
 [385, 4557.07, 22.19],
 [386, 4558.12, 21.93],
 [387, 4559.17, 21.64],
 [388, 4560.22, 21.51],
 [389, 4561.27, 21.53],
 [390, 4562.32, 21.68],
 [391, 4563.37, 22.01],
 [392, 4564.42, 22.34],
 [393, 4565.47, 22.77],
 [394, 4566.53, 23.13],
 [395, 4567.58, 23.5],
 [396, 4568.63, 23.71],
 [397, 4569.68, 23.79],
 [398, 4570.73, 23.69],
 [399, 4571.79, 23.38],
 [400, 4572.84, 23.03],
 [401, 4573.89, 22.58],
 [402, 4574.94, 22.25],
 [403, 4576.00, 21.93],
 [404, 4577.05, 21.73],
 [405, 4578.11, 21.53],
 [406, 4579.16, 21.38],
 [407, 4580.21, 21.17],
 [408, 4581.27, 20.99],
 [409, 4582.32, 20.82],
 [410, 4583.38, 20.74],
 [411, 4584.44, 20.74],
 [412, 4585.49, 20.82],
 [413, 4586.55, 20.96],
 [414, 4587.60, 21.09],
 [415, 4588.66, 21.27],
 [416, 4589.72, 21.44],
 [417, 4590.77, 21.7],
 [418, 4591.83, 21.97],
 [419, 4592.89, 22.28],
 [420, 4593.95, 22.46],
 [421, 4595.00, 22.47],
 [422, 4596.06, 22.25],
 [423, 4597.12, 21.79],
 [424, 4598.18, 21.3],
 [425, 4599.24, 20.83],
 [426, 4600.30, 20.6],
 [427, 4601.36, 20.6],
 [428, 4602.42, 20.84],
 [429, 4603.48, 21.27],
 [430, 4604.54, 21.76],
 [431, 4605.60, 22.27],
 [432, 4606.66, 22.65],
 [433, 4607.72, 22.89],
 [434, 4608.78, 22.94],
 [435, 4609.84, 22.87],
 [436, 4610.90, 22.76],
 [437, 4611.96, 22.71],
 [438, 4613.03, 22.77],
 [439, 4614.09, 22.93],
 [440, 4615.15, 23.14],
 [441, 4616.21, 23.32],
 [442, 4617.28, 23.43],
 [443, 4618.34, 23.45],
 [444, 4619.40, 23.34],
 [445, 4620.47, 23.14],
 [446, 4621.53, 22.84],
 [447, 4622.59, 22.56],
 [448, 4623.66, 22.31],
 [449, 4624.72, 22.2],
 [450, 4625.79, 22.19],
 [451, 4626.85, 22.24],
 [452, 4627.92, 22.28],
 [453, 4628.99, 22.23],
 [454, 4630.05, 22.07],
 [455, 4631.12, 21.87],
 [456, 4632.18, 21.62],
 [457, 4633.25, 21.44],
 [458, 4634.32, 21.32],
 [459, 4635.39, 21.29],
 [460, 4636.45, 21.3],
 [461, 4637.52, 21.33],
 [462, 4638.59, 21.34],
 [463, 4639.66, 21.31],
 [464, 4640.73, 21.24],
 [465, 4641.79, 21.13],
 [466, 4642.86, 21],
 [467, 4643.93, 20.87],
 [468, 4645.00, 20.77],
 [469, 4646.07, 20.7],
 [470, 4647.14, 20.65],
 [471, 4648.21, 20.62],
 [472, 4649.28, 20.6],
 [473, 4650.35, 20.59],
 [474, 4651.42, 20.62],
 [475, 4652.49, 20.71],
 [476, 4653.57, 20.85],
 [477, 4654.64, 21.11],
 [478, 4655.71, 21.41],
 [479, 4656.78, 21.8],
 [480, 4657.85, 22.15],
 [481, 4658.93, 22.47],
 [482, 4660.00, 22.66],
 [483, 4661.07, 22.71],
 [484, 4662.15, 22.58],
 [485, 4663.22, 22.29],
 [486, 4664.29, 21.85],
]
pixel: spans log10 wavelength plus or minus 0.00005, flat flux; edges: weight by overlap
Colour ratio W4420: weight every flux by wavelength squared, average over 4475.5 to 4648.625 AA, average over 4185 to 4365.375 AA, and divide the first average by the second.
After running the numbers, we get 1.61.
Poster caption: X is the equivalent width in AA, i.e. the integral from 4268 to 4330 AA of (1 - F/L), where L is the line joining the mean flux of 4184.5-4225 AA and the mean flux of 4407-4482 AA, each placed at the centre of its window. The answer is 8.59 AA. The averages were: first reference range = 14.8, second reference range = 18.8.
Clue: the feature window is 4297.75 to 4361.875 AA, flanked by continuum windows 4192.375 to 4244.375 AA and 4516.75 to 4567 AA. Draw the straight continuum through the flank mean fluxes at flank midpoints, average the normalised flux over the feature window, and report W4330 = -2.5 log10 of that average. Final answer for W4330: 0.11 mag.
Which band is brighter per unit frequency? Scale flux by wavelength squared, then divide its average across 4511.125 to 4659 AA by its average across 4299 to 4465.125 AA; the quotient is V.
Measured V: 1.40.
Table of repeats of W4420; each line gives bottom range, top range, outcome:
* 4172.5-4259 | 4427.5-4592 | 1.57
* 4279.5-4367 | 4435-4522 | 1.43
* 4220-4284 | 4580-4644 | 1.71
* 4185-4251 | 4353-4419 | 1.19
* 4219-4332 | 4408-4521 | 1.46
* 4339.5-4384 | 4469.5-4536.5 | 1.32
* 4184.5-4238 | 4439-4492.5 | 1.47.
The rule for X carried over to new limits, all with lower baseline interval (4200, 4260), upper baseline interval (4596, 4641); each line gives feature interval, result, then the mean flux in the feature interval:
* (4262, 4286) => 3.0 AA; 14.1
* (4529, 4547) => 1.4 AA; 19.1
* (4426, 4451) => 0.5 AA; 18.6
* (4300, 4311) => 3.4 AA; 11.4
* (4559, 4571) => -0.8 AA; 22.6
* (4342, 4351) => 0.7 AA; 16.1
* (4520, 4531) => 1.2 AA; 18.2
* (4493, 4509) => -1.6 AA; 22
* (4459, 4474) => 0.6 AA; 18.7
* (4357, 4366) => -0.5 AA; 18.6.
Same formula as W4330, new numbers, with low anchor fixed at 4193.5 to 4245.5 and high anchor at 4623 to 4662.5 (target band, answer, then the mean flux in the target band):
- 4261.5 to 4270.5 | 0.10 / 14.6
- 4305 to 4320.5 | 0.23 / 13.5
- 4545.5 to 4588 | -0.08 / 21.9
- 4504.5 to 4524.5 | -0.11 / 21.7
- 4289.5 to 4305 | 0.24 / 13.1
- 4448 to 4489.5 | -0.04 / 19.6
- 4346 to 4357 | 0.04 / 16.6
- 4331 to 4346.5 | 0.08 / 15.8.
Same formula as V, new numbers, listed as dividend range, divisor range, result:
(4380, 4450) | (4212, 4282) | 1.24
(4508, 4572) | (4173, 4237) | 1.66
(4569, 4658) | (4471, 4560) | 1.10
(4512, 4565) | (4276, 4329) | 1.59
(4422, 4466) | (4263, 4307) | 1.46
